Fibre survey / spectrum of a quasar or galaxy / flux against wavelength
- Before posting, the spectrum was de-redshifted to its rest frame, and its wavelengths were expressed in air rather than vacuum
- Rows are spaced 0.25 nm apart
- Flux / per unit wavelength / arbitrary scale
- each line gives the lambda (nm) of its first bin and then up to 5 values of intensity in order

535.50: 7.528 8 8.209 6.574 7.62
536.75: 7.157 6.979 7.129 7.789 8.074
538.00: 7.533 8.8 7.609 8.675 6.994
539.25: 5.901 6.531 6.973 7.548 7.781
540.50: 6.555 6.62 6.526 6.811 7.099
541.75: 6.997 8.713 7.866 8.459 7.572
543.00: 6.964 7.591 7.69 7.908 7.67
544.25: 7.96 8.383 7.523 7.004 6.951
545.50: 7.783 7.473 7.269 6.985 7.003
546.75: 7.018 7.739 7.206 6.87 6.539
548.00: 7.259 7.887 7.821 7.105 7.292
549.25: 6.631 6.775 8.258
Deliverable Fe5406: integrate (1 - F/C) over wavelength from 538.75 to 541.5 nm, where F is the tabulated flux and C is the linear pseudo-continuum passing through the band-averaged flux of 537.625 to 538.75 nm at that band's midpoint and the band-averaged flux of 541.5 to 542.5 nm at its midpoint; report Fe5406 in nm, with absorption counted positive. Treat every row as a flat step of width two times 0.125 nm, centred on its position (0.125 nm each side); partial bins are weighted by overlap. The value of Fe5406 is 0.36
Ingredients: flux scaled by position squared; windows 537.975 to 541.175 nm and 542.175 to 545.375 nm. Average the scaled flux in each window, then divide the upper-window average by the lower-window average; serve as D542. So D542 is 1.08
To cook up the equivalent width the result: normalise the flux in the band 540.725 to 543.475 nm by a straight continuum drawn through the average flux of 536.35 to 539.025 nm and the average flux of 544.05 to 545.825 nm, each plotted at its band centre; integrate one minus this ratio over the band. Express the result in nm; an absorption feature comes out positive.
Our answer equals 0.07 nm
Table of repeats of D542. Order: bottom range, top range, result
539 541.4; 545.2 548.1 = 1.08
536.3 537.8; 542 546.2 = 1.06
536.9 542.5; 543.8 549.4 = 1.02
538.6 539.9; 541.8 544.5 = 1.13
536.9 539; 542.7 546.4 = 0.99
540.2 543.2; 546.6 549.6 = 1.00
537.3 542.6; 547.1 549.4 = 1.00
